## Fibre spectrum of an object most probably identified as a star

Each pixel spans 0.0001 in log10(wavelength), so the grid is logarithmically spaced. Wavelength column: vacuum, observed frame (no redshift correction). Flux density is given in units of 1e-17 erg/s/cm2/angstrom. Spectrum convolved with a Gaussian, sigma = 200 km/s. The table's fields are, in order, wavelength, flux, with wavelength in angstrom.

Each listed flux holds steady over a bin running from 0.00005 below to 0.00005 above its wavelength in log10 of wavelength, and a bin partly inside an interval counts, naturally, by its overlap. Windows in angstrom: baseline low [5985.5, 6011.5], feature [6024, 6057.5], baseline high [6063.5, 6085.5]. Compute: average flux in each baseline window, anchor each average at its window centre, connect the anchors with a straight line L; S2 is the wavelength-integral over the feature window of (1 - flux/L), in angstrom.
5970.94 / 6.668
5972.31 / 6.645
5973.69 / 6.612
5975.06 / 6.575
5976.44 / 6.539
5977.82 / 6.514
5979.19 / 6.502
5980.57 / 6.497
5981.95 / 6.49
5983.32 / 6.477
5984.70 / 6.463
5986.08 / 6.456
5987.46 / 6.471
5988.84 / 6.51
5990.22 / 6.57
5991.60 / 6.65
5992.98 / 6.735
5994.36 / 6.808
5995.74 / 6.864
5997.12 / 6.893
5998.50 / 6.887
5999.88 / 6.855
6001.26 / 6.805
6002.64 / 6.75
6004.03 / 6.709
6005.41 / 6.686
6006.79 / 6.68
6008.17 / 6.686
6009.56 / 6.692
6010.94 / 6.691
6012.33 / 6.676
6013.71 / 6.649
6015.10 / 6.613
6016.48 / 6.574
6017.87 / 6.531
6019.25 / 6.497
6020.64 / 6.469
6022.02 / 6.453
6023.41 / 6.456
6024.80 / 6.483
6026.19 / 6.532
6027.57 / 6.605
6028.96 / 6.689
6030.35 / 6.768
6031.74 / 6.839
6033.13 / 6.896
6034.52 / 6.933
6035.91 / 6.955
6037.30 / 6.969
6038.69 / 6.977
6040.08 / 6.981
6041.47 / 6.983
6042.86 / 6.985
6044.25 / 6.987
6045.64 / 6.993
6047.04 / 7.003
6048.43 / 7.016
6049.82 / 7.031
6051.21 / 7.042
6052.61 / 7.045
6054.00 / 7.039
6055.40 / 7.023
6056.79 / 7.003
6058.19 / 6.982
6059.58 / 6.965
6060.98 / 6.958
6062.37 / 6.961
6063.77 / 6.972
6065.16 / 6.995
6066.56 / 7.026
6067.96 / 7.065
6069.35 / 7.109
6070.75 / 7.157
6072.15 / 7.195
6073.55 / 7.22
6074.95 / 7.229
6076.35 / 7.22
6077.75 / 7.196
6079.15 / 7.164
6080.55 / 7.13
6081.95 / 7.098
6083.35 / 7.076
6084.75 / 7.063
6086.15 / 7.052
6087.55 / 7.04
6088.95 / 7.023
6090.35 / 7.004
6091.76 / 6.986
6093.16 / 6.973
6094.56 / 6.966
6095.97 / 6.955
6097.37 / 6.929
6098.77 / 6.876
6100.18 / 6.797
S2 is 0.16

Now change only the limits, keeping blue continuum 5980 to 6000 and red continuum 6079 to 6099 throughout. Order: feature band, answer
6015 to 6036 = 0.4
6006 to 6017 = 0.1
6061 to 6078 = -0.4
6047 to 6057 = -0.2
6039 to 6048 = -0.2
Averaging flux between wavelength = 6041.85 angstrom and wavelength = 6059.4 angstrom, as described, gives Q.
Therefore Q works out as 7.01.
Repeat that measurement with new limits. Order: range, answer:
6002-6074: 6.85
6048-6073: 7.03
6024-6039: 6.78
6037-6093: 7.05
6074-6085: 7.15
